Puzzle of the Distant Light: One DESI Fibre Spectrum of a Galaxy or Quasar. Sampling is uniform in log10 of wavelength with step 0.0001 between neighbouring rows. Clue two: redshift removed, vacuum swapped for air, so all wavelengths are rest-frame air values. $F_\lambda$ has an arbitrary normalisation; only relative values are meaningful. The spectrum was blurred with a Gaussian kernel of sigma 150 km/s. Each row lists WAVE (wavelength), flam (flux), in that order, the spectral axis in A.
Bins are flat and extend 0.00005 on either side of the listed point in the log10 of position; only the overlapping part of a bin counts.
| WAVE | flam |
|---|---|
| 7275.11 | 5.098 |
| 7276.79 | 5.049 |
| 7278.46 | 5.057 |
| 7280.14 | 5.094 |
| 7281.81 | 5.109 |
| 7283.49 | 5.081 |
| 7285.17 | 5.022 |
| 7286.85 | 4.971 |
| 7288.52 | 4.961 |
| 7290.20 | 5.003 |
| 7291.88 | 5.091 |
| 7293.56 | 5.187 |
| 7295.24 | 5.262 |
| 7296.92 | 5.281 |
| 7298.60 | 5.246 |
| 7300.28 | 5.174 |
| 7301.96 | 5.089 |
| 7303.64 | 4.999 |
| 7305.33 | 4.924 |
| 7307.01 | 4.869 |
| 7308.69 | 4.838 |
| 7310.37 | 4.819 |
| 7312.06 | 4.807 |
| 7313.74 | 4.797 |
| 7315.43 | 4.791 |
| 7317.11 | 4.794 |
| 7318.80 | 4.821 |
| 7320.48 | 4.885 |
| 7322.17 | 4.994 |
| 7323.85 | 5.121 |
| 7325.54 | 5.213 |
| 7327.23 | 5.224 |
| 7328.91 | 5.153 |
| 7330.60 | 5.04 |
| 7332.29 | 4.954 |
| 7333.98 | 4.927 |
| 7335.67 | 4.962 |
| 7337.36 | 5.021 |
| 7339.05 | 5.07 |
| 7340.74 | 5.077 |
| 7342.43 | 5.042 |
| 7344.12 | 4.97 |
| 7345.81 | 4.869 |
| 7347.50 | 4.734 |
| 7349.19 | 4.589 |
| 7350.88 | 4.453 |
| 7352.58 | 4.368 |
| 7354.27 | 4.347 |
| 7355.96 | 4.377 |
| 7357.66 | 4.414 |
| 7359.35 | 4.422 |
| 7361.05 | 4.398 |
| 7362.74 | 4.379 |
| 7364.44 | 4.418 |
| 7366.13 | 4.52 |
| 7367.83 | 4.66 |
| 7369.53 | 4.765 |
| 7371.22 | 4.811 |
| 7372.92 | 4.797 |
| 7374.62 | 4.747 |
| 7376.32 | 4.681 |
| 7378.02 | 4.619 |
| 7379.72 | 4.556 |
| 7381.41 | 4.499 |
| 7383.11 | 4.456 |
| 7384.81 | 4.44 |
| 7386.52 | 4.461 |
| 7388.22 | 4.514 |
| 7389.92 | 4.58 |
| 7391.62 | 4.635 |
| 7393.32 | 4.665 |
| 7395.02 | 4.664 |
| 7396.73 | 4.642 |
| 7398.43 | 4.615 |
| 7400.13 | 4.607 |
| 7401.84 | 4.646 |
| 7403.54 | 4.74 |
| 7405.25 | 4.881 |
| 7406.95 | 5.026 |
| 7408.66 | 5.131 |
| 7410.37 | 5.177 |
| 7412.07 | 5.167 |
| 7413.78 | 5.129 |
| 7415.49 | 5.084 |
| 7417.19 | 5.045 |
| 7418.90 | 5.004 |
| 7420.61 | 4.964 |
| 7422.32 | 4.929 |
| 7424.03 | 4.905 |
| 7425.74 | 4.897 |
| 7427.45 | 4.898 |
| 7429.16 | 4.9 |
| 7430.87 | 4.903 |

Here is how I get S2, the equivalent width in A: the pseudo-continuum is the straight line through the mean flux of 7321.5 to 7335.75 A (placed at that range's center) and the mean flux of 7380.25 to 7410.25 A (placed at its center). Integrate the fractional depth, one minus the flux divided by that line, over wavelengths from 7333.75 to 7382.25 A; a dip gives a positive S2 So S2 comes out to 2.2 A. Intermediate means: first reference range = 5.07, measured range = 4.67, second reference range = 4.67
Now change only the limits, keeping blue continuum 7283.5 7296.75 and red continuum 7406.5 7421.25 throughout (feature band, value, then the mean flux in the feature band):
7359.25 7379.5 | 1.9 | 4.61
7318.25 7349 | 0.5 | 5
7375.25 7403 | 2.7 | 4.58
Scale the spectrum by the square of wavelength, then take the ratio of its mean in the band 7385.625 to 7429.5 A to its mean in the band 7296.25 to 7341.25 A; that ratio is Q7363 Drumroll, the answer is 1.0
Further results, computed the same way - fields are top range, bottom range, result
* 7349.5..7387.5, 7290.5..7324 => 0.92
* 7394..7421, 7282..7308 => 1.00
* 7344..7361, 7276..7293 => 0.91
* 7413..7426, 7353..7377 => 1.12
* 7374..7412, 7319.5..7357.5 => 0.98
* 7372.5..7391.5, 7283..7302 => 0.92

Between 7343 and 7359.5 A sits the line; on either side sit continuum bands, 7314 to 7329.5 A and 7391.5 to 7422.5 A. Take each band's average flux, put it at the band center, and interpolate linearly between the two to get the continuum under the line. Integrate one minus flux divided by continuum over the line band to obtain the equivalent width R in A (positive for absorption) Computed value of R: 1.3 A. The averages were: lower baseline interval 4.99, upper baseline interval 4.89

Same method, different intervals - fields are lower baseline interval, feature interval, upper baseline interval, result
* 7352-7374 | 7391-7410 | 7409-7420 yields 0.69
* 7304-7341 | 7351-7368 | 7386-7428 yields 1.68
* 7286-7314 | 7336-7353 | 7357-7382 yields -0.33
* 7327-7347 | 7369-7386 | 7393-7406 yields 0.59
